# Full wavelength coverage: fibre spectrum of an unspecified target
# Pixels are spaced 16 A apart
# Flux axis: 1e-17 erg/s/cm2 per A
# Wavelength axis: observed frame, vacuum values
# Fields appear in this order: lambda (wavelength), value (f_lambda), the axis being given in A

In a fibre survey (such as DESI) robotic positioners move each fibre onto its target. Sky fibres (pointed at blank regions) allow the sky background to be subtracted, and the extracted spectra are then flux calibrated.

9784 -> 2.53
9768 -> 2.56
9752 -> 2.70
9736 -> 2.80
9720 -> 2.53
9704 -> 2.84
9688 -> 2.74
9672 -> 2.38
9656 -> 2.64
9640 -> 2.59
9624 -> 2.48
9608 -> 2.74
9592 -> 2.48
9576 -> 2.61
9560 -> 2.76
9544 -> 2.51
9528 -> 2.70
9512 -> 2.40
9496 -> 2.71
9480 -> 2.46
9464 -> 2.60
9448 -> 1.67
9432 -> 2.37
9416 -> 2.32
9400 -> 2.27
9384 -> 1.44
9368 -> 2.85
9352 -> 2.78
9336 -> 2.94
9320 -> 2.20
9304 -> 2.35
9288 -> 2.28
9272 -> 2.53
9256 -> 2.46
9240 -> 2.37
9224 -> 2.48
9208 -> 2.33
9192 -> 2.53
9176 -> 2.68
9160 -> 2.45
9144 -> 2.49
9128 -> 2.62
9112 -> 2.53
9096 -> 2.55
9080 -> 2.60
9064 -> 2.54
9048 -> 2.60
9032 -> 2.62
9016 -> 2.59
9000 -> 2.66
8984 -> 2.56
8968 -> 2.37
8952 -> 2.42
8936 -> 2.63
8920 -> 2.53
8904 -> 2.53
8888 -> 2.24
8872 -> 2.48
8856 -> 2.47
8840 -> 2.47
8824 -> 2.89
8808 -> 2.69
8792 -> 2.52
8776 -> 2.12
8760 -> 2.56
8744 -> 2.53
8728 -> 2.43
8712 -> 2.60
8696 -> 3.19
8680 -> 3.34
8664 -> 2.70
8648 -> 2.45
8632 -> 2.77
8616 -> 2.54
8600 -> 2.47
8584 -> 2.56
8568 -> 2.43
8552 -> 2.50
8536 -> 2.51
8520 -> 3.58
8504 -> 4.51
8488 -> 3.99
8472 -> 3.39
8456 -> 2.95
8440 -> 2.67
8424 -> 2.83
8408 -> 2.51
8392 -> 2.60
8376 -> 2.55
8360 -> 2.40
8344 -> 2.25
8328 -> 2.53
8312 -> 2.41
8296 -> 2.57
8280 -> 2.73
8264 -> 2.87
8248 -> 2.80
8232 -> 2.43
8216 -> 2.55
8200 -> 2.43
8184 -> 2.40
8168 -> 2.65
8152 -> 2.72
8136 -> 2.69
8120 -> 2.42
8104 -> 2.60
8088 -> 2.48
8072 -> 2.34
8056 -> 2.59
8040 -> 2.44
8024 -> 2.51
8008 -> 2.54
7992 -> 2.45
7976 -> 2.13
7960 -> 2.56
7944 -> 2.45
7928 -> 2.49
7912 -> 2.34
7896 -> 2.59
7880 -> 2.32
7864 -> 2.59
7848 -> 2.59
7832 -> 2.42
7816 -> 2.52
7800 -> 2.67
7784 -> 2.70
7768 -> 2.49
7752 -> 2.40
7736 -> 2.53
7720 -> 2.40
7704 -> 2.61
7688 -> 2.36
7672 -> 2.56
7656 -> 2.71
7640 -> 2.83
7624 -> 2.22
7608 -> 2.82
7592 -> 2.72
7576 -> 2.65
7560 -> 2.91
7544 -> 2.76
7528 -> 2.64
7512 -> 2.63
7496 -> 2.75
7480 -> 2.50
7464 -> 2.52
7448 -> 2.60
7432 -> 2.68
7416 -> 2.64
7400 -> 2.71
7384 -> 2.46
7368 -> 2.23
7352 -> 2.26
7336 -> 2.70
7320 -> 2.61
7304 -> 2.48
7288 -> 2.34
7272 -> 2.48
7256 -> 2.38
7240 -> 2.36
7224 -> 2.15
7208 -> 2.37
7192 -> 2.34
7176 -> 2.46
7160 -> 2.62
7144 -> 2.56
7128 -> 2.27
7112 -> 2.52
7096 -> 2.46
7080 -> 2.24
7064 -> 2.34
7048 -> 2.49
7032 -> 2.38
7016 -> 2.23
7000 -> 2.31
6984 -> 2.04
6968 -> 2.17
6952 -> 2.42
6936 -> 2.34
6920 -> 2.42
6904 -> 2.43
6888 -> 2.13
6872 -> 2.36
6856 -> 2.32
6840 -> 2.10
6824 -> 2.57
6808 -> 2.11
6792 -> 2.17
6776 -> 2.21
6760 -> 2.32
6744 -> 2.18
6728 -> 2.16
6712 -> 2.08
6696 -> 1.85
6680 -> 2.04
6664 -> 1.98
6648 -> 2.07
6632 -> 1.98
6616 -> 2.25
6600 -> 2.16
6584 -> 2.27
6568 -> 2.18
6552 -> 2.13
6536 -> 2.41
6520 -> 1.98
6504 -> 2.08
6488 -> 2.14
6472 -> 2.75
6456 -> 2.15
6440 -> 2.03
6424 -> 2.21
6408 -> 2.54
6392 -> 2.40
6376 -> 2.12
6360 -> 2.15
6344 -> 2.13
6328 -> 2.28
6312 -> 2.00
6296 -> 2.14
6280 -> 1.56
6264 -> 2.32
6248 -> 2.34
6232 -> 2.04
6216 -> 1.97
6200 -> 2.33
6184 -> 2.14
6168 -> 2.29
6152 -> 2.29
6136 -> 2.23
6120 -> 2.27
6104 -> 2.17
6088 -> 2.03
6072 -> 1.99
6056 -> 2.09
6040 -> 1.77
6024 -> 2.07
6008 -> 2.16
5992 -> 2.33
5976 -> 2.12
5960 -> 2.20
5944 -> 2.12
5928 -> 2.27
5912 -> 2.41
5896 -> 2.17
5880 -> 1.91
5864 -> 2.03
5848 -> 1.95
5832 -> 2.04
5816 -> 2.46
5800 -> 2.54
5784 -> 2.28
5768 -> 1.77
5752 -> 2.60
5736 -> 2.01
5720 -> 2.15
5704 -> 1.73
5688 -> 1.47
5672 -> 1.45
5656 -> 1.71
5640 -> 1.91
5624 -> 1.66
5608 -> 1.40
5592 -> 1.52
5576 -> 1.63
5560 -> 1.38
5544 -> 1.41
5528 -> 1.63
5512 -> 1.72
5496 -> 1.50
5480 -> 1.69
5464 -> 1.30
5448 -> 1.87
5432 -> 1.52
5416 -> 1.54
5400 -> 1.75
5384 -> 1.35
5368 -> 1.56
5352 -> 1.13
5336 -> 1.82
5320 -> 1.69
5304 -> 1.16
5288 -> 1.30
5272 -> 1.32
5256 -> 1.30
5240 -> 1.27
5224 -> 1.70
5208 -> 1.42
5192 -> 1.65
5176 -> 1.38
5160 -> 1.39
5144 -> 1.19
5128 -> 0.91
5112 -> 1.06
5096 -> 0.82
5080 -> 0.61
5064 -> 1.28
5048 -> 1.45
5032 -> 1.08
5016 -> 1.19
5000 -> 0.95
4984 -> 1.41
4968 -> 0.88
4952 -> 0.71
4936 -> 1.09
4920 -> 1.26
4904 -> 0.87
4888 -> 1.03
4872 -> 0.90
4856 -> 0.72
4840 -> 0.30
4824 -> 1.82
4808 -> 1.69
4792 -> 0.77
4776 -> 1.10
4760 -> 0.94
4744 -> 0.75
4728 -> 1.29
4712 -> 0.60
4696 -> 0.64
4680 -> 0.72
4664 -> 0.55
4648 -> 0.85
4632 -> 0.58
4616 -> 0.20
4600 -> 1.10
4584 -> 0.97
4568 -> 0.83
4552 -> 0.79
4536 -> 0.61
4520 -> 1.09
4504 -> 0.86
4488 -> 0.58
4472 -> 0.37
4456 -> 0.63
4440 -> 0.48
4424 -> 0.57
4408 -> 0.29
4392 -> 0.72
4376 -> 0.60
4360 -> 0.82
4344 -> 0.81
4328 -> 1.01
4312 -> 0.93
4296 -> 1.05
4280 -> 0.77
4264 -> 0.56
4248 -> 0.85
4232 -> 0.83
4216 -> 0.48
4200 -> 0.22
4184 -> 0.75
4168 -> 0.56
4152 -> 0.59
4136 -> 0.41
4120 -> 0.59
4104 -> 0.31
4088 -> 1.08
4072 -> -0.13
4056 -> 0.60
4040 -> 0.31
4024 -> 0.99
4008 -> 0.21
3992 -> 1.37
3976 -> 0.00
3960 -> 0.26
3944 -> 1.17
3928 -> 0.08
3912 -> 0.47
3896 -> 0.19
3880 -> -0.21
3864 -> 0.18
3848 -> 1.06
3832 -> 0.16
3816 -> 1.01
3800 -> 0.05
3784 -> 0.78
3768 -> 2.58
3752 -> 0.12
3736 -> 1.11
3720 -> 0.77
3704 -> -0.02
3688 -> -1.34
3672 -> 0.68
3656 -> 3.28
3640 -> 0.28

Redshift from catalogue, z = 0.29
